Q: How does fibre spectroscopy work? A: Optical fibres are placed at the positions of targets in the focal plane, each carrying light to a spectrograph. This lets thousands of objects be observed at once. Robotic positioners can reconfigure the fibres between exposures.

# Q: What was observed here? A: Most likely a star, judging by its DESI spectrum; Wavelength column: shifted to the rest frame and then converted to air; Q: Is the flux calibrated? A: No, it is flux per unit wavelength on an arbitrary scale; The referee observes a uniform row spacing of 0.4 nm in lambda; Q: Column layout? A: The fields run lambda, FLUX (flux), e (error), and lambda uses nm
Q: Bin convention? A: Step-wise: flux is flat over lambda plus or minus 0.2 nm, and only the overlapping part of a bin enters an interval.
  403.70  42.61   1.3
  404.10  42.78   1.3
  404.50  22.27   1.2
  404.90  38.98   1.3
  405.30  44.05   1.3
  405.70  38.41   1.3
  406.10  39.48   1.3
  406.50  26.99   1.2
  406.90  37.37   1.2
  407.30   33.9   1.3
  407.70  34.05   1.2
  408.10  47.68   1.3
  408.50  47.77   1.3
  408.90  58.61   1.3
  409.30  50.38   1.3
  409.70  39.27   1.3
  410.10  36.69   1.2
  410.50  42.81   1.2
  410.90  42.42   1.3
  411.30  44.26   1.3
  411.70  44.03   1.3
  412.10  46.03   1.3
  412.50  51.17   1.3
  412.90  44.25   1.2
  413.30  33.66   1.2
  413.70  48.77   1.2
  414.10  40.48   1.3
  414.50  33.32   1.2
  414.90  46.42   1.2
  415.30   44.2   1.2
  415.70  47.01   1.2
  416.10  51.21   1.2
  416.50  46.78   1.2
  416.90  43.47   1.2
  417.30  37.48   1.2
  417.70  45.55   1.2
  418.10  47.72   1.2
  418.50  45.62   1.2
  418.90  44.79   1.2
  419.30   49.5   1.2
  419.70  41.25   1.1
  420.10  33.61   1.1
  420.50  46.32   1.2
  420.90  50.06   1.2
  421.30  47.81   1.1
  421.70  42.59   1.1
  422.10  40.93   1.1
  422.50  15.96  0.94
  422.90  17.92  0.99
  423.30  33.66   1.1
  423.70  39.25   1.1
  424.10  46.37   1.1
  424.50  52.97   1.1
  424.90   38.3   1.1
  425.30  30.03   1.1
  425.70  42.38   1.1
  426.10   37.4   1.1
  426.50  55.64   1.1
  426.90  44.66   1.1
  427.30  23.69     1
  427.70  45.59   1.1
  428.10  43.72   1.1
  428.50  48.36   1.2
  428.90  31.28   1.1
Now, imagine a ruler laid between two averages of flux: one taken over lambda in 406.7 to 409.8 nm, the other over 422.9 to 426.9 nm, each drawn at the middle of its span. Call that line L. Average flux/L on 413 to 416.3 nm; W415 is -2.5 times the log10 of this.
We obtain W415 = -0.01 mag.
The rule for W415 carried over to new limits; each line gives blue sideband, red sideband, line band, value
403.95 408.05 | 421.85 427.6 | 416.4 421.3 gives -0.20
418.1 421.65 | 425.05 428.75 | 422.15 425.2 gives 0.22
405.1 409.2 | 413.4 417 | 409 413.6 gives -0.02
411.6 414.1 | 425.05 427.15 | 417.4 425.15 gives 0.04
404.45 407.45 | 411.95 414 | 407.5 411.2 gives -0.11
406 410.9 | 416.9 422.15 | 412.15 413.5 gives -0.02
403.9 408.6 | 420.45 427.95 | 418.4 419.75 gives -0.17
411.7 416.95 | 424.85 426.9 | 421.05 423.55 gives 0.25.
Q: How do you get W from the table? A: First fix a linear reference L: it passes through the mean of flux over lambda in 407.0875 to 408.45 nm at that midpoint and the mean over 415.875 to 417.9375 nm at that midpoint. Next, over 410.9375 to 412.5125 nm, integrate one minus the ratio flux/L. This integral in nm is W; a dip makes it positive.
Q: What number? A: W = -0.13 nm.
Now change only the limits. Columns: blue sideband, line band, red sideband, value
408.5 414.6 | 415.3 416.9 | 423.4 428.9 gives -0.14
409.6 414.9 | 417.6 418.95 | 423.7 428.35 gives -0.13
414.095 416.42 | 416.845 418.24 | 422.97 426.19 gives -0.01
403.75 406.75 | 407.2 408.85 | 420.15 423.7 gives -0.29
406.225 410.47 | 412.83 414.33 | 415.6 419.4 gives 0.08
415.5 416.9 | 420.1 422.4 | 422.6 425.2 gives -0.15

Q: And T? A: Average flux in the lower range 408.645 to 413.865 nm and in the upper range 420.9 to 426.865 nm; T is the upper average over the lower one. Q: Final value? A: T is 0.88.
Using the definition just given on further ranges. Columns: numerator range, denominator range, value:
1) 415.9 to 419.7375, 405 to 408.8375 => 1.15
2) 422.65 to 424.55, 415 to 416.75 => 0.77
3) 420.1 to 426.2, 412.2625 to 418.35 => 0.88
